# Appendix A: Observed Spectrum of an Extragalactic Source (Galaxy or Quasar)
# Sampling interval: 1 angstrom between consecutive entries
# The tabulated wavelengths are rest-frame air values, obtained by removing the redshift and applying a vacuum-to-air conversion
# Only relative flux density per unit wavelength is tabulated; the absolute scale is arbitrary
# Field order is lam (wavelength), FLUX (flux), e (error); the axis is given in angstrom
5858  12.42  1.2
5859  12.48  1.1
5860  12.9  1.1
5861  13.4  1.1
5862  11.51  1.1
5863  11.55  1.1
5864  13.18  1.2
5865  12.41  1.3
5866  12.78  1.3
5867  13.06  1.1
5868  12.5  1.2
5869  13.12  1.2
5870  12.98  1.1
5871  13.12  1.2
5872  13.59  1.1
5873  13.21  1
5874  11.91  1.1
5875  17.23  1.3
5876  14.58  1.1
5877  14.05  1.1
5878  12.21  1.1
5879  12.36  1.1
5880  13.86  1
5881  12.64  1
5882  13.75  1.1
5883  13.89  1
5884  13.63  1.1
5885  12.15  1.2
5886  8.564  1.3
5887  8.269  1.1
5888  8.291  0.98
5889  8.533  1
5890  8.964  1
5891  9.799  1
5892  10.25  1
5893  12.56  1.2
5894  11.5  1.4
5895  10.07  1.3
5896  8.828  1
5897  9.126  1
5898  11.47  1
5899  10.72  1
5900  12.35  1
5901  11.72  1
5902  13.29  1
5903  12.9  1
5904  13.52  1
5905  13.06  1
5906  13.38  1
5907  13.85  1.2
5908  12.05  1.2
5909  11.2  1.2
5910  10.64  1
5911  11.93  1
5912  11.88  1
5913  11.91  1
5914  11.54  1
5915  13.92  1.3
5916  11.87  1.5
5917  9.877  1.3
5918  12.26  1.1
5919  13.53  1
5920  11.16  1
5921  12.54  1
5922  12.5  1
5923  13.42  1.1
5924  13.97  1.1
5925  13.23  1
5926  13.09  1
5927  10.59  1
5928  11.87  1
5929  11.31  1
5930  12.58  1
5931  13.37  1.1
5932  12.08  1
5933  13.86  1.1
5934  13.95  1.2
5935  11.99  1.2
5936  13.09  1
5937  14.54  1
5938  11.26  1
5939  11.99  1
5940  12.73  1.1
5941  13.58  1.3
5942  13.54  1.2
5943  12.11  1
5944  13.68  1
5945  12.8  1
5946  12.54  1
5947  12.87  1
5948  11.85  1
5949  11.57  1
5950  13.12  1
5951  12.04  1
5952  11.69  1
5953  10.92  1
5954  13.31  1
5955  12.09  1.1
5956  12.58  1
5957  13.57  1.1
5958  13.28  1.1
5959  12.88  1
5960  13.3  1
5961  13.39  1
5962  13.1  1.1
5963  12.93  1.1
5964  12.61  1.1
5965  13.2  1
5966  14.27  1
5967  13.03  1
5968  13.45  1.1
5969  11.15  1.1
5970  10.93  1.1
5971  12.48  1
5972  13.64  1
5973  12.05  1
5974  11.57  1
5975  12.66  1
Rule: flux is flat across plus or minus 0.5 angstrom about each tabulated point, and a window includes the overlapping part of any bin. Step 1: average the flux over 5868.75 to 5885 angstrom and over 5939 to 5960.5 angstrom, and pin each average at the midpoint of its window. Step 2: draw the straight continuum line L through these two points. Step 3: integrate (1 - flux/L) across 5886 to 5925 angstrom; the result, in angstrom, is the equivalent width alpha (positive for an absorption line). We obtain 4.8 angstrom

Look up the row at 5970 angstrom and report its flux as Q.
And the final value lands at 10.93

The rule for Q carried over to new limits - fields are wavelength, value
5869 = 13.12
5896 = 8.828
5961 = 13.39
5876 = 14.58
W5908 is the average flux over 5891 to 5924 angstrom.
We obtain 11.9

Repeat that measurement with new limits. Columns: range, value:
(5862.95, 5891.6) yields 12.3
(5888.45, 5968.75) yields 12.3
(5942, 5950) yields 12.6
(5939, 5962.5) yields 12.7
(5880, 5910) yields 11.4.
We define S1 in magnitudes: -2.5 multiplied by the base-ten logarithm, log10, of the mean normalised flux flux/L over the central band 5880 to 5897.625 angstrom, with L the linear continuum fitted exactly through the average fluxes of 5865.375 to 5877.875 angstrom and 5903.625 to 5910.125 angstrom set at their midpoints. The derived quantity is 0.21 mag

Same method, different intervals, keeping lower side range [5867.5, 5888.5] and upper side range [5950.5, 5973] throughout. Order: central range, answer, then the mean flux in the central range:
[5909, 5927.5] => 0.043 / 12.2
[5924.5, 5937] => 0.002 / 12.7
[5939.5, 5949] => -0.008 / 12.8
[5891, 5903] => 0.144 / 11.1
